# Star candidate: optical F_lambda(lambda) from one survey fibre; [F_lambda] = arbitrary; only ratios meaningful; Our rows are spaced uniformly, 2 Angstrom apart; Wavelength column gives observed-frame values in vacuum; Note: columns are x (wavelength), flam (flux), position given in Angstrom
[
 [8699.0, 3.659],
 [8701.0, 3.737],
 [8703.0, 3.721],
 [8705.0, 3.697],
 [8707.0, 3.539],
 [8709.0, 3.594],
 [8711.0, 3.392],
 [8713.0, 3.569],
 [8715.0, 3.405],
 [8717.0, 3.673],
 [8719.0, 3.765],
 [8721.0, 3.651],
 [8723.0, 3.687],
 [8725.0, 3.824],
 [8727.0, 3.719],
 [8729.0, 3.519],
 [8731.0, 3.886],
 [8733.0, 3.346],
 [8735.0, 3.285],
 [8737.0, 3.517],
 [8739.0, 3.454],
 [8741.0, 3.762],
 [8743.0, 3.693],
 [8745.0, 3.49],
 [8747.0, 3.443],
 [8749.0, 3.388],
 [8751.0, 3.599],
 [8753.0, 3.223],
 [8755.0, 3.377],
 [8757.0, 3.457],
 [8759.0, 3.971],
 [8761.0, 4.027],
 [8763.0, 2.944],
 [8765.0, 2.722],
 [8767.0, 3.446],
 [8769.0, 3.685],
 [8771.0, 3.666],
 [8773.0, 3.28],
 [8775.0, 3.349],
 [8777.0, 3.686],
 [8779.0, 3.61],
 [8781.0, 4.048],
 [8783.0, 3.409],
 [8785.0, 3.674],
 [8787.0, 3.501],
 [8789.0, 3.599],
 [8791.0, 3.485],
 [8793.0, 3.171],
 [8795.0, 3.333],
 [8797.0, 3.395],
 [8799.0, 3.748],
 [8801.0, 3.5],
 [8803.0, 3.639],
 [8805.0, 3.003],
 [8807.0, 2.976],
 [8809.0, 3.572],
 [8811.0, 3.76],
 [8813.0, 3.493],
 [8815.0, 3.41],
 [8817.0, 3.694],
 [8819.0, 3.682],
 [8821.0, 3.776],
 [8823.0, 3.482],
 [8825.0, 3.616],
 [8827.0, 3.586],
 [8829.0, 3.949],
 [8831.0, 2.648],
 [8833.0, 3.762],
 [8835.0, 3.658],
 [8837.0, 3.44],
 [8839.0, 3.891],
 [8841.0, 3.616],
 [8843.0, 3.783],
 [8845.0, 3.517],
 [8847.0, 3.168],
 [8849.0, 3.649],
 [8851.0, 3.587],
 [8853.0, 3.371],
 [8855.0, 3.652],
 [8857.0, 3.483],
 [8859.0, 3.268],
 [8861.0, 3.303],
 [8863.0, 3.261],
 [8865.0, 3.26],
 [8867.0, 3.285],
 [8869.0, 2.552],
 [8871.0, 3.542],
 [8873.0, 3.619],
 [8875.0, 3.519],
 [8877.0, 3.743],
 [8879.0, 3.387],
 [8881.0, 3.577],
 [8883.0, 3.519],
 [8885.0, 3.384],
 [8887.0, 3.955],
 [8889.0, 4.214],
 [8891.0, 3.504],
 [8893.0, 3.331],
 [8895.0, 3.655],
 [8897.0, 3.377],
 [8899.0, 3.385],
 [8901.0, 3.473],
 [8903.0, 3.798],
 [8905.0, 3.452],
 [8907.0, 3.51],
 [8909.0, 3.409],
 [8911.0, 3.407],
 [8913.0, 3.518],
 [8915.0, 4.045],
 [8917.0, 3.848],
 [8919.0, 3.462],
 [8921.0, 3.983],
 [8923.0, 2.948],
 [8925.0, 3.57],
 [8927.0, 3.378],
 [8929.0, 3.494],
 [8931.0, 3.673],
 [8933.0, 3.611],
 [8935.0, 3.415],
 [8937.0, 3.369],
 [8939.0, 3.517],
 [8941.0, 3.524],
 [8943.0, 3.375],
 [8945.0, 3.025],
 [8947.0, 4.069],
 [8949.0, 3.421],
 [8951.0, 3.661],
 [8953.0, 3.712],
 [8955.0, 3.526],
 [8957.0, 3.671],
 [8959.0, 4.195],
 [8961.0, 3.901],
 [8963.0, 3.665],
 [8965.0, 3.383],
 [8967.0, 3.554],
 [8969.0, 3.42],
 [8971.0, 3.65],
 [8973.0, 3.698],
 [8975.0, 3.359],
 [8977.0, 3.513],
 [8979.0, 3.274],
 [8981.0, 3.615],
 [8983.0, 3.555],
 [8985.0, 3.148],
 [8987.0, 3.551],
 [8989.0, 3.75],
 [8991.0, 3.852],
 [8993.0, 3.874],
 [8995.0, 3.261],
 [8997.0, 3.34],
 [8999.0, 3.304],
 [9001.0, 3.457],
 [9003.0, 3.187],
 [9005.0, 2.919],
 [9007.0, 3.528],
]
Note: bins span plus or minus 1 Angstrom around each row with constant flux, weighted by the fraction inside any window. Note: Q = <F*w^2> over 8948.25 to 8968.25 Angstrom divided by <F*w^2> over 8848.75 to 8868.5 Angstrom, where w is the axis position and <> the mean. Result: 1.11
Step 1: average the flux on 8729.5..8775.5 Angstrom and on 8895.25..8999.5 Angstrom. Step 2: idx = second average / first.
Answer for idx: 1.02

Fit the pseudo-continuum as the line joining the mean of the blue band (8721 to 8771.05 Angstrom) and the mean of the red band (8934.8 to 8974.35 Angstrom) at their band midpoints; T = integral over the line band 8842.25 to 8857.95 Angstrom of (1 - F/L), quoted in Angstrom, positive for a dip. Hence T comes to 0.2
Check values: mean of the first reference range 3.53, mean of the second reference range 3.59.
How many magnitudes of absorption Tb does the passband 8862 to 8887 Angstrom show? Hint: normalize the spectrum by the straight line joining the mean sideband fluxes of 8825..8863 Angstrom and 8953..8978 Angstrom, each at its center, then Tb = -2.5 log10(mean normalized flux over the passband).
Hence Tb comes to 0.04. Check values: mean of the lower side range 3.51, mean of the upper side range 3.63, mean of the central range 3.41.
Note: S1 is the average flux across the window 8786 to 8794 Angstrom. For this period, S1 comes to 3.44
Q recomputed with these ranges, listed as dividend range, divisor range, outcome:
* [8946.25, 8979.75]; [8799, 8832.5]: 1.07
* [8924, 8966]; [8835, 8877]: 1.06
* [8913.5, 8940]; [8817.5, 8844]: 1.01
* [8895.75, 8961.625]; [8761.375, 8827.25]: 1.05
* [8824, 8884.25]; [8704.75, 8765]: 1.01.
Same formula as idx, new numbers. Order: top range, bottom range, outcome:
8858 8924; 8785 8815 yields 1.02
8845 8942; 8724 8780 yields 1.00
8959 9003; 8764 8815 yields 1.02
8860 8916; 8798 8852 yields 0.99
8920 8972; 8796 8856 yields 1.01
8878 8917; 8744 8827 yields 1.02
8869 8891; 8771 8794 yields 1.02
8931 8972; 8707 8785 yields 1.01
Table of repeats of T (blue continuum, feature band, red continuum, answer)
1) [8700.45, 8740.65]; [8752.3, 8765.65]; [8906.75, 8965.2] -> 0.69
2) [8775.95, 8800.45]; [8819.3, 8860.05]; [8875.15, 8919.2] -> 0.27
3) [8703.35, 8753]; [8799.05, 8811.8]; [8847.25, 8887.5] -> 0.25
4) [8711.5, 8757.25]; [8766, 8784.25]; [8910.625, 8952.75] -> -0.13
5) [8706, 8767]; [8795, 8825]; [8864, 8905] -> 0.08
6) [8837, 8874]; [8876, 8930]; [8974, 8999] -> -1.72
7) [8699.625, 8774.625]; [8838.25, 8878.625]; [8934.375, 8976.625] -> 1.28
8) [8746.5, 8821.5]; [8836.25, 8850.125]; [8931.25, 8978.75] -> -0.25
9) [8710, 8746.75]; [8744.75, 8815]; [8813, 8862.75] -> 1.74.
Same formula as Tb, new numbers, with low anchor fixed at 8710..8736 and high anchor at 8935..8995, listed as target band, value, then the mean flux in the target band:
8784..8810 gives 0.049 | 3.43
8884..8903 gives -0.006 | 3.6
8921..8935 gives 0.029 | 3.48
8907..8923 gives -0.011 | 3.61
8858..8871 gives 0.127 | 3.18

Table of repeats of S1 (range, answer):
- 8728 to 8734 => 3.58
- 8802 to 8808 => 3.21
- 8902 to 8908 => 3.59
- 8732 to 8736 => 3.32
